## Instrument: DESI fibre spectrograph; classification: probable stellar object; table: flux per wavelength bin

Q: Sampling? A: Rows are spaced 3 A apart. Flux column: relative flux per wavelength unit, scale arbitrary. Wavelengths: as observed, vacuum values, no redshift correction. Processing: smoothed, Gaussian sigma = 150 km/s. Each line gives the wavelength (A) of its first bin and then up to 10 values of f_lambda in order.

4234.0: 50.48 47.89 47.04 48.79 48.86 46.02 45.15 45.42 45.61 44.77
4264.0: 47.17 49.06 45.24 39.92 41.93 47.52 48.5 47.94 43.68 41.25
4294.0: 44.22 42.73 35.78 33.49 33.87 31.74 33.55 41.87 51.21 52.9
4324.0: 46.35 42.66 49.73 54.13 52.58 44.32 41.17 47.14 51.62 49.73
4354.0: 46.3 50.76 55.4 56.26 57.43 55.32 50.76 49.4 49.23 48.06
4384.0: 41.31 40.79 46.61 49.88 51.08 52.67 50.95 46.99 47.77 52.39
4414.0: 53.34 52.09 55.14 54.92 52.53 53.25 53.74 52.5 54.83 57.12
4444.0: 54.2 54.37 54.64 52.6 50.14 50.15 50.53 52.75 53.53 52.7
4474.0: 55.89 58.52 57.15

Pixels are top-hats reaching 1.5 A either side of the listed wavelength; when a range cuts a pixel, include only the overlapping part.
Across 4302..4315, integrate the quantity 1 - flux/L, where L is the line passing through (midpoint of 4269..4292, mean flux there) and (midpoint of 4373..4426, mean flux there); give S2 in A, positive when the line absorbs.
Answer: 3.3 A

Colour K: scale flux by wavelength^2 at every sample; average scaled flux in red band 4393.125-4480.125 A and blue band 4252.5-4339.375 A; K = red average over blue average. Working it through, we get 1.3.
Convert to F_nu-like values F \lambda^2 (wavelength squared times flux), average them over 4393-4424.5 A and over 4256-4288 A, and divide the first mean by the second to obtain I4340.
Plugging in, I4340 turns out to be 1.2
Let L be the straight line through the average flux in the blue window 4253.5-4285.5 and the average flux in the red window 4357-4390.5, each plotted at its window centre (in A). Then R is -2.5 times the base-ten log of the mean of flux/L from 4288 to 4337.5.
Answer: 0.110 mag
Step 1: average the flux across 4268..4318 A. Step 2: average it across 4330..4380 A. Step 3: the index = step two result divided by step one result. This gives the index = 1.23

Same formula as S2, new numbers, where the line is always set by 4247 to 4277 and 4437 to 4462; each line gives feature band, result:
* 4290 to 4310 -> 3.9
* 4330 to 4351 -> -0.1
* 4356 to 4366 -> -1.1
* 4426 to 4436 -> -0.1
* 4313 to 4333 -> 0.1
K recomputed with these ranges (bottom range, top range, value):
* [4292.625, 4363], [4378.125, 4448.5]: 1.18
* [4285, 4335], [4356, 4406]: 1.21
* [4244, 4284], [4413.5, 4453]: 1.27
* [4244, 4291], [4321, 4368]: 1.13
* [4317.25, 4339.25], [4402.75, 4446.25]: 1.12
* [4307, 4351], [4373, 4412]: 1.08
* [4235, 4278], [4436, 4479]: 1.28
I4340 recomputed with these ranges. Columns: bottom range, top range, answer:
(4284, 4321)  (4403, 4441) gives 1.37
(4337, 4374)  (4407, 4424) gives 1.07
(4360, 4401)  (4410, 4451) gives 1.10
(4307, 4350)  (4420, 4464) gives 1.23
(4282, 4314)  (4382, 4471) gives 1.39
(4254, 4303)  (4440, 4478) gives 1.32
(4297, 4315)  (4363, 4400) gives 1.46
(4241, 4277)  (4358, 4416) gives 1.17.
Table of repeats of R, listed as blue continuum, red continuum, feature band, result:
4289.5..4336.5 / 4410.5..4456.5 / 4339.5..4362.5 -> -0.062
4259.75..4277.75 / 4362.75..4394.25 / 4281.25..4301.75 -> 0.061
